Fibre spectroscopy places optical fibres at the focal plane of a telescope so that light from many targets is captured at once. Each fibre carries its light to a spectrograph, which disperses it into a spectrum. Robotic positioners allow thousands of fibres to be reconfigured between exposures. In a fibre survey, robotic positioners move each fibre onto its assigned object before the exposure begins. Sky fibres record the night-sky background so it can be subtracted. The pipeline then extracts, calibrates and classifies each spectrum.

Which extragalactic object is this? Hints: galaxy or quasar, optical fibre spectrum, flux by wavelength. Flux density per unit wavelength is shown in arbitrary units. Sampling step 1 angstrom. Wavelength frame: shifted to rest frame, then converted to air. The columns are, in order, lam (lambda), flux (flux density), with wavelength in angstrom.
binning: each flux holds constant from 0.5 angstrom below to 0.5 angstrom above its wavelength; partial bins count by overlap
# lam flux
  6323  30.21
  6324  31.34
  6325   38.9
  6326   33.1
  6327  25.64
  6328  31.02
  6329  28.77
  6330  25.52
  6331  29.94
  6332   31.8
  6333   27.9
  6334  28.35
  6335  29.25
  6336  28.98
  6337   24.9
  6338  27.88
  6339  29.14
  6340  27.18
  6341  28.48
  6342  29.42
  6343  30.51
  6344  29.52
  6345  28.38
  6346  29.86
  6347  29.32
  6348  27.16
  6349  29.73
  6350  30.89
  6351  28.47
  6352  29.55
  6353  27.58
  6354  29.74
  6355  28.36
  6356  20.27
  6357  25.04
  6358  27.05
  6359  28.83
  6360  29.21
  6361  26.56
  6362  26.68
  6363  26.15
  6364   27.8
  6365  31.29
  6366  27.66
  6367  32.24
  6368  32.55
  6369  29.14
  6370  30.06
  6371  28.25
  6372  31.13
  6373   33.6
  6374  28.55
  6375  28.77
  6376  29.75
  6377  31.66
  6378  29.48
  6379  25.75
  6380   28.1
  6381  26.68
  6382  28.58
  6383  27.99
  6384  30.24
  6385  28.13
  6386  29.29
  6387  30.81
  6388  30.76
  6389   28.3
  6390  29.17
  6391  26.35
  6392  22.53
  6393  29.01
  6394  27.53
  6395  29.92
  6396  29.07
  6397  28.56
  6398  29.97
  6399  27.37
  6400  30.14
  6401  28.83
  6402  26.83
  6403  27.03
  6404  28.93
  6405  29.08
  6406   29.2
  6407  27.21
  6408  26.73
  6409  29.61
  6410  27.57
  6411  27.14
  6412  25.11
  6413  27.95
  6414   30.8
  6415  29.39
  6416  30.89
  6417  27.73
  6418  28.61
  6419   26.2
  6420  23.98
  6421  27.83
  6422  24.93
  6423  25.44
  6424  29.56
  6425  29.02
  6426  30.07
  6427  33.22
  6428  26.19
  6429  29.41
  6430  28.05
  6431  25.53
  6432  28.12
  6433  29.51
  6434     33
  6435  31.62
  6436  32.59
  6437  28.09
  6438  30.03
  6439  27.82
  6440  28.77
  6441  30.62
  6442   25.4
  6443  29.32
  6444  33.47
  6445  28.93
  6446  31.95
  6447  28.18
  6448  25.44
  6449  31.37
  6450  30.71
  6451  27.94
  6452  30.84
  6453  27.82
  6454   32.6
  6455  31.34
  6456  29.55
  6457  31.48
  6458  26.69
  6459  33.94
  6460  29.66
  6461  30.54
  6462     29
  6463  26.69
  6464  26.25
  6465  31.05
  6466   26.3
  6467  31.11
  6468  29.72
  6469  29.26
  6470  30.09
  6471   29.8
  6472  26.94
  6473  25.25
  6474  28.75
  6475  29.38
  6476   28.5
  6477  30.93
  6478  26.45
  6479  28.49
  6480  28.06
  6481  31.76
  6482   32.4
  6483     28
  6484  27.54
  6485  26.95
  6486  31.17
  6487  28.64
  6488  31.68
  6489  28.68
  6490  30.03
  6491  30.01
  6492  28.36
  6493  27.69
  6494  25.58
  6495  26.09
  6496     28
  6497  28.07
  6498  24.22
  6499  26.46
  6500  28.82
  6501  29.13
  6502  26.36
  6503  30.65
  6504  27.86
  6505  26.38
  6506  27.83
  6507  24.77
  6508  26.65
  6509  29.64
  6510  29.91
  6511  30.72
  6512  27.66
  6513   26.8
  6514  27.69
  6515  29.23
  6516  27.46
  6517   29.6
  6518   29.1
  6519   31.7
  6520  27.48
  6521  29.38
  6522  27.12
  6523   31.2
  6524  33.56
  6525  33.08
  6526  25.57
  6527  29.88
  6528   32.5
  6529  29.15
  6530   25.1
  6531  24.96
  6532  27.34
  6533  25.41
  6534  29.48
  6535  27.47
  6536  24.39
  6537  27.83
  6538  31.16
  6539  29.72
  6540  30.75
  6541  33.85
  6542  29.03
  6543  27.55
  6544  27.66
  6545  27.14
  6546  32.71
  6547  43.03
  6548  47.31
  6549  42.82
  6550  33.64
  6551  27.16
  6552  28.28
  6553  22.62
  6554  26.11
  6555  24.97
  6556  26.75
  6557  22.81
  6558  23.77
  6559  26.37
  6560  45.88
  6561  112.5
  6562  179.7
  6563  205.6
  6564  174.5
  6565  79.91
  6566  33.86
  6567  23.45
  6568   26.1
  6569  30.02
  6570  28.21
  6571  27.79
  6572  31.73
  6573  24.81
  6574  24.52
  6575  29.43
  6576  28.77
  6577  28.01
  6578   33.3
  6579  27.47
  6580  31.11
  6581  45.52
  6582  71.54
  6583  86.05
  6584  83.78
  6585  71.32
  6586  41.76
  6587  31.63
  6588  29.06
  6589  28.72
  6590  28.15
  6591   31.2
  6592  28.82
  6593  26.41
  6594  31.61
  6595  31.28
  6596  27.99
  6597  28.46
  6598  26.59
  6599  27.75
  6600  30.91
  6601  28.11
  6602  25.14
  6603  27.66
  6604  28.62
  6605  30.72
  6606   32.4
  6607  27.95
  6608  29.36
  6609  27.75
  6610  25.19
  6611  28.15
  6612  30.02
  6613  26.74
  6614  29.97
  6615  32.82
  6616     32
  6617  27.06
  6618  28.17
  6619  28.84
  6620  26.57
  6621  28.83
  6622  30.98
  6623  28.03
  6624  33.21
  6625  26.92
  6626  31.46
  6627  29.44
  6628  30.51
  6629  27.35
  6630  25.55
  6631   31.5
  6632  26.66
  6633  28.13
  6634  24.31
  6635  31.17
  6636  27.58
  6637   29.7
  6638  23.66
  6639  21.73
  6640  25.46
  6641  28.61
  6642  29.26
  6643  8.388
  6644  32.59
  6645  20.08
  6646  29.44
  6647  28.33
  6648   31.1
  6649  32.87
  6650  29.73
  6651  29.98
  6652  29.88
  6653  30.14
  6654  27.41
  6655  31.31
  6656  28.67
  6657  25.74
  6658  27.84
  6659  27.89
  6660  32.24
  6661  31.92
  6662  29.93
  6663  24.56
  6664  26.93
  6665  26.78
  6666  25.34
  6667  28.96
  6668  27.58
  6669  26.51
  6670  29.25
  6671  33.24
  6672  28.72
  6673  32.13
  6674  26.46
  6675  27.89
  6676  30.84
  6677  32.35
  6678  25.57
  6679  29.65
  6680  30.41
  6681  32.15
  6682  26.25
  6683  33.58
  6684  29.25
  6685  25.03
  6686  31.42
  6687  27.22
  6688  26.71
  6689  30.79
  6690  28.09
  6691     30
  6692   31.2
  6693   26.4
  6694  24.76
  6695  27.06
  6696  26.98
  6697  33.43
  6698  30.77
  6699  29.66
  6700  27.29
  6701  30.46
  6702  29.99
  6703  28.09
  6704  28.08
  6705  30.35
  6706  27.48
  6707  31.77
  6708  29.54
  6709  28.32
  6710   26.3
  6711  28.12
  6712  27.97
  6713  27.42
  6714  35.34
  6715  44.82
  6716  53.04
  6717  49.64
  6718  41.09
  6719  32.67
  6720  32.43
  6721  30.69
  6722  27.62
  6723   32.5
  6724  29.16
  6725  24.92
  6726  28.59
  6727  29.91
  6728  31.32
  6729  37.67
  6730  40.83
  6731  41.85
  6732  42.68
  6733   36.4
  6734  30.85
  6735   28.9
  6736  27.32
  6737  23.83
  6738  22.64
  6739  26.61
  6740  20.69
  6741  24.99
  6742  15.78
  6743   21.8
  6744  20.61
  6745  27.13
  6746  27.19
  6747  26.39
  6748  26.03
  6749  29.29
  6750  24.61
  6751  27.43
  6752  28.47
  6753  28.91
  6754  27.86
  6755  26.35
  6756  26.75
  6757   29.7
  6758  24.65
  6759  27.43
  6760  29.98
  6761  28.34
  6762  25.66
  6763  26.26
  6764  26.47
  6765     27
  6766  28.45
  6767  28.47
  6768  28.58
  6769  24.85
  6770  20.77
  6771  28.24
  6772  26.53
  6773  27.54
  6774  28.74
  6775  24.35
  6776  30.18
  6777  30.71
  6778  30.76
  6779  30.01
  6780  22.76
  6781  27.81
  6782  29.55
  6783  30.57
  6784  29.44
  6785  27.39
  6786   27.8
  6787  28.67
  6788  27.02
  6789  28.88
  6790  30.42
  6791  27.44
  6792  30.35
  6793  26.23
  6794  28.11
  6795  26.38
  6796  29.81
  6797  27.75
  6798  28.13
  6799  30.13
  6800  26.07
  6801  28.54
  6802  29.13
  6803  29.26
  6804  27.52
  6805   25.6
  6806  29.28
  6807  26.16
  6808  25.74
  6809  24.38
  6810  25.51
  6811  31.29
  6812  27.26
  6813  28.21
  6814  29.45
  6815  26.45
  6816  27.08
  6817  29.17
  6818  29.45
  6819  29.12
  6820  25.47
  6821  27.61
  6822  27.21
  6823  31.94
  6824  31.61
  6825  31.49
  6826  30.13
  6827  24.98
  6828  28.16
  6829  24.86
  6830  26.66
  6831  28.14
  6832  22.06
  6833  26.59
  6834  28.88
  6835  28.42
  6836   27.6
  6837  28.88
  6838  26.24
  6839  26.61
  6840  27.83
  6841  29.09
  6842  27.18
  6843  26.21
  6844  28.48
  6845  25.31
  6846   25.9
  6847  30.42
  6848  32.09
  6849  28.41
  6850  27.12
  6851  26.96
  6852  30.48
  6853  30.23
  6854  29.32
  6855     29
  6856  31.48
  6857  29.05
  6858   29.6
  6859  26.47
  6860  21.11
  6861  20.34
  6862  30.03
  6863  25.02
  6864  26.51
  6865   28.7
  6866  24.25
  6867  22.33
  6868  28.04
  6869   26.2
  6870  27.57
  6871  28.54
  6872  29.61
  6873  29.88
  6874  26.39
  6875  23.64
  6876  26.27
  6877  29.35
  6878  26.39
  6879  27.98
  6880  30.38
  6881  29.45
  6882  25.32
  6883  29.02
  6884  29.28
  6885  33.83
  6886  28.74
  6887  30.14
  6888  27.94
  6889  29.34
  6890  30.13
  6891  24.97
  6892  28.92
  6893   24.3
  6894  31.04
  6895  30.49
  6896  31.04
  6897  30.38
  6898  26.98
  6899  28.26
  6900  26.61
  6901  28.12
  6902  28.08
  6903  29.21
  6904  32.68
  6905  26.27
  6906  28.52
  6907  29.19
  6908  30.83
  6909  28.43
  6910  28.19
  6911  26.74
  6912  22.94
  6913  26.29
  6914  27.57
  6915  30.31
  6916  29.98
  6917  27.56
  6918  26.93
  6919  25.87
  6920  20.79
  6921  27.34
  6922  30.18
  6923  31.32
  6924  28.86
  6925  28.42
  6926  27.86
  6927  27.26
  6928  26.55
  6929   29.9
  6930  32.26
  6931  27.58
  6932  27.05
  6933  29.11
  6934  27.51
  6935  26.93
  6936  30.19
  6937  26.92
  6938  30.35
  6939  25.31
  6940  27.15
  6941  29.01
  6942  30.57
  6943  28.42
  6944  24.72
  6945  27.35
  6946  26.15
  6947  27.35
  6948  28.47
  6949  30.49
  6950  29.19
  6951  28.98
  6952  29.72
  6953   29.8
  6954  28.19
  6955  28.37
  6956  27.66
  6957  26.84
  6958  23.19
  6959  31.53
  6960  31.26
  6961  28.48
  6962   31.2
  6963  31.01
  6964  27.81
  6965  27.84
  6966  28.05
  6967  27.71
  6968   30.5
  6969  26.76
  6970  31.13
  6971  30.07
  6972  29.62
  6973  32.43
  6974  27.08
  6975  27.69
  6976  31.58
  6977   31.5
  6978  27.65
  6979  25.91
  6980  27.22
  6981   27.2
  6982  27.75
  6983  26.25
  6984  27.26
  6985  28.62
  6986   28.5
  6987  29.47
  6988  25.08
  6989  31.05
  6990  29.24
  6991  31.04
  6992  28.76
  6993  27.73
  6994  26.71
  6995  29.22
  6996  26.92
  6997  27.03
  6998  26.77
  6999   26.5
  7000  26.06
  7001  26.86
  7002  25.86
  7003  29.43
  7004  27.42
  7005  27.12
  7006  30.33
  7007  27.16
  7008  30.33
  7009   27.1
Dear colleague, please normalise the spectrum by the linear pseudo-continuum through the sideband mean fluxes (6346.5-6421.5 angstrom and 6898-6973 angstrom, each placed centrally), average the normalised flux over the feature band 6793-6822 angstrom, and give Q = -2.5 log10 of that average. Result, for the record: 0.023 mag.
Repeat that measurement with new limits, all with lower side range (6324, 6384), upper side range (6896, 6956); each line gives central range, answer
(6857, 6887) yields 0.036 mag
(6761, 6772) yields 0.072 mag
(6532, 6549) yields -0.090 mag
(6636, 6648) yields 0.120 mag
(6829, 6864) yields 0.030 mag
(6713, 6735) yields -0.242 mag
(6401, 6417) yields 0.023 mag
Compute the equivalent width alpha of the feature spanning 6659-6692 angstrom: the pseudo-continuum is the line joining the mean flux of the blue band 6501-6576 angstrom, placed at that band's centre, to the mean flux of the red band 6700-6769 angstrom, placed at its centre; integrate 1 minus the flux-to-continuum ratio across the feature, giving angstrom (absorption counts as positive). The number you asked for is 3.0 angstrom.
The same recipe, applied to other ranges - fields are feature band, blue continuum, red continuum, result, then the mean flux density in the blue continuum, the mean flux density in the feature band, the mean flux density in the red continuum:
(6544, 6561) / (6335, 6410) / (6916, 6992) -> -3.0 angstrom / 28.6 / 33.6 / 28.4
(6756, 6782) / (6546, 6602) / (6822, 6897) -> 4.5 angstrom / 44.4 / 27.4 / 27.9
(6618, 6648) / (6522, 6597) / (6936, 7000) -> 8.5 angstrom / 40.6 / 27.5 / 28.4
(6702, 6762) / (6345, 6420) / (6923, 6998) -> -3.0 angstrom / 28.5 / 29.9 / 28.5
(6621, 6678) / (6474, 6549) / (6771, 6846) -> 0.6 angstrom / 29.2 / 28.3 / 27.9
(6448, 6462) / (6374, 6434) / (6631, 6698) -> -0.9 angstrom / 28.3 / 30.1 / 28.3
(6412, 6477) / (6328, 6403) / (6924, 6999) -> -1.0 angstrom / 28.6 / 29.1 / 28.4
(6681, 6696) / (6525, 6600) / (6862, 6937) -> 3.1 angstrom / 40.4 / 28.5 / 28.1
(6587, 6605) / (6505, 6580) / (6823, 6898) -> 3.5 angstrom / 37.3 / 28.8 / 27.9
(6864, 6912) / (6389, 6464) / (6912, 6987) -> 0.3 angstrom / 28.8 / 28.2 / 28.3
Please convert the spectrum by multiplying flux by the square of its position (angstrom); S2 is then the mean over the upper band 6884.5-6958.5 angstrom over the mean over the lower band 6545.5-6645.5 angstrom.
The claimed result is 0.84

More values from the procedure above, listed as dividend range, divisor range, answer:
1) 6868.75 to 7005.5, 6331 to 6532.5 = 1.15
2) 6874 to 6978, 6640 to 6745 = 1.03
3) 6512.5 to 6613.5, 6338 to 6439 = 1.38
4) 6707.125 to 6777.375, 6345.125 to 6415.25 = 1.15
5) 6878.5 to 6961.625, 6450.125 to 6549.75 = 1.10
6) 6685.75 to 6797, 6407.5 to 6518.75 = 1.10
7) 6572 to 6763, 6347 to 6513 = 1.13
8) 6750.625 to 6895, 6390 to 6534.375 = 1.08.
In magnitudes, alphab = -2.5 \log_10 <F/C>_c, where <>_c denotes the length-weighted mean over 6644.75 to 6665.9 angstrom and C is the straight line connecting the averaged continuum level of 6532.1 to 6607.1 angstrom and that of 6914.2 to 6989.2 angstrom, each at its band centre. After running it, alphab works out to 0.30 mag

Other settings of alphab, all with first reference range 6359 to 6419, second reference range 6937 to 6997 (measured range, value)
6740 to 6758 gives 0.116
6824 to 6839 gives 0.041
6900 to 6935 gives 0.017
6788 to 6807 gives 0.013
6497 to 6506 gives 0.043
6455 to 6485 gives -0.016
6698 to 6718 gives -0.139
